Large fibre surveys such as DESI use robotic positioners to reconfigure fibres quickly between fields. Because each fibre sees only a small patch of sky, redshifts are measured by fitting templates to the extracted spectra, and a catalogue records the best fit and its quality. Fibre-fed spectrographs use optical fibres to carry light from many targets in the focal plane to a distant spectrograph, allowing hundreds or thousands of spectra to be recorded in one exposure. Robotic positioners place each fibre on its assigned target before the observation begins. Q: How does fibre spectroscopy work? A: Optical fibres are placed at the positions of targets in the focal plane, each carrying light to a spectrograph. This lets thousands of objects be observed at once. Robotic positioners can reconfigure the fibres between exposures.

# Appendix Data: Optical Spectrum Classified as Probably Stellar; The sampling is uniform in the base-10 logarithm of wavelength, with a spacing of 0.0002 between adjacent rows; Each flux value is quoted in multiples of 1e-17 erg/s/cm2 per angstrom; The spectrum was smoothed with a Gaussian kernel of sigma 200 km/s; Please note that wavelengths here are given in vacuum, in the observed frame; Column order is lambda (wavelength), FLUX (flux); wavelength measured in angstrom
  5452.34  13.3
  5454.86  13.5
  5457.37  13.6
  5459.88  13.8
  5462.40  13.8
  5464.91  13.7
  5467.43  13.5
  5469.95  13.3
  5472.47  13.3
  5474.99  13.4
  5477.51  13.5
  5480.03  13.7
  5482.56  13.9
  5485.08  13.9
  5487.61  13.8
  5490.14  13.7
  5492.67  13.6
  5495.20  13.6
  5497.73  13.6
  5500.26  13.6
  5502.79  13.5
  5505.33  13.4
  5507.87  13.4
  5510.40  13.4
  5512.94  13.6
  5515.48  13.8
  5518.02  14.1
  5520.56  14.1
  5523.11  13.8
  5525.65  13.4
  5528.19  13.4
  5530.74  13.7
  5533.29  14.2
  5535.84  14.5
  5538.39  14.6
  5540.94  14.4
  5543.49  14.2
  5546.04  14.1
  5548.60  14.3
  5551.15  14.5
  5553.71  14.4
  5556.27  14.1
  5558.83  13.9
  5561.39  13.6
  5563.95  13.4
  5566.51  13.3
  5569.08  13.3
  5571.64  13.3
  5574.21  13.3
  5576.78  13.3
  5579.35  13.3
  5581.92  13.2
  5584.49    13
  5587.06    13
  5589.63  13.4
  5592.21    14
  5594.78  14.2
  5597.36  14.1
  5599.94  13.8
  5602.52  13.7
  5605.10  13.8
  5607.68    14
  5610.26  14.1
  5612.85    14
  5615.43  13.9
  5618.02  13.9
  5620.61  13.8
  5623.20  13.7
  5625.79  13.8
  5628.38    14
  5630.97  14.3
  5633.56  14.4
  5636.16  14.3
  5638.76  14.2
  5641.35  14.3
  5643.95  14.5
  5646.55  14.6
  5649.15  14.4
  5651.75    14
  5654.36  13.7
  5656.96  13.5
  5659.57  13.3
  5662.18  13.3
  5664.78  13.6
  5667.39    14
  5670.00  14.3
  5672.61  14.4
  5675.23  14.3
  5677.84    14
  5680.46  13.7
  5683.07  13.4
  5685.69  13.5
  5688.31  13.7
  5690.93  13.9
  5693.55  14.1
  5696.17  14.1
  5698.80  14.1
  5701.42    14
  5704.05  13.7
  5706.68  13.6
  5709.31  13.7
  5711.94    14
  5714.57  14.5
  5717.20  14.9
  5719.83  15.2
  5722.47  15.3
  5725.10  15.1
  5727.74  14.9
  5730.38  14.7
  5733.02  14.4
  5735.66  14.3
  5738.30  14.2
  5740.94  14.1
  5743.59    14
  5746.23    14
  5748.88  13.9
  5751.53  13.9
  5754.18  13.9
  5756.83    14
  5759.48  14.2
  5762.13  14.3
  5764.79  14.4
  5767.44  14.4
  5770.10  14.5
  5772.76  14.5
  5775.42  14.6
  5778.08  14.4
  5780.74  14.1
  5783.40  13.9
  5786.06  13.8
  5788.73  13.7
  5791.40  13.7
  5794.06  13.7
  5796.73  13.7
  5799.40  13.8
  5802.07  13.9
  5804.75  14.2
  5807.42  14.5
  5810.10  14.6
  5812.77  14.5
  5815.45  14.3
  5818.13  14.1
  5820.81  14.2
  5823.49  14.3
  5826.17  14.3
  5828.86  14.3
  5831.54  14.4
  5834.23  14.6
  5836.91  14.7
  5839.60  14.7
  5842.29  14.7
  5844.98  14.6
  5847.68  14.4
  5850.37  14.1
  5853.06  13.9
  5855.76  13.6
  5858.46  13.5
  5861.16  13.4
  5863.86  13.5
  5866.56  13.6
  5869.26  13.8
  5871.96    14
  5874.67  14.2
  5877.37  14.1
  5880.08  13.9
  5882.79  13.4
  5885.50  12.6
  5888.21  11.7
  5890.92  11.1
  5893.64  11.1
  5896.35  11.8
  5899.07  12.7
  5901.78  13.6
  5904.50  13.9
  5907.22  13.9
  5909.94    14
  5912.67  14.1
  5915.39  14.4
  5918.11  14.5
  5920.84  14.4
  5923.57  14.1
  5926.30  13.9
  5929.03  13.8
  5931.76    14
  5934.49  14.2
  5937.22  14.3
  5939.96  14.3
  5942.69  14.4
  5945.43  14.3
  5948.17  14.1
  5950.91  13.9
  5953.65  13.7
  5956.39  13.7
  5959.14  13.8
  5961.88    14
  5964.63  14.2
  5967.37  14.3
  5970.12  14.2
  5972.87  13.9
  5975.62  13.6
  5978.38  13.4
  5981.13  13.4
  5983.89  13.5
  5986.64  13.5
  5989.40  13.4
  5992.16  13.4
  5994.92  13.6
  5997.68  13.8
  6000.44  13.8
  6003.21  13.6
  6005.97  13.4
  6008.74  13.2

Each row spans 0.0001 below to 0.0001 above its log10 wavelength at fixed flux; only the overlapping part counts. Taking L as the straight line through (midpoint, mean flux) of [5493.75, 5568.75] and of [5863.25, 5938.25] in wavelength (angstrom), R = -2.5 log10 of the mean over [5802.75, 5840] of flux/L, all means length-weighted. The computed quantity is -0.062 mag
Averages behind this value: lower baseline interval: 13.9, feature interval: 14.4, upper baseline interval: 13.5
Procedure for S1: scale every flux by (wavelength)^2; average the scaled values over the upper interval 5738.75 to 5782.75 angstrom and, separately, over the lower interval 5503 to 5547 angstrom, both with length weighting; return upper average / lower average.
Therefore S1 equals 1.11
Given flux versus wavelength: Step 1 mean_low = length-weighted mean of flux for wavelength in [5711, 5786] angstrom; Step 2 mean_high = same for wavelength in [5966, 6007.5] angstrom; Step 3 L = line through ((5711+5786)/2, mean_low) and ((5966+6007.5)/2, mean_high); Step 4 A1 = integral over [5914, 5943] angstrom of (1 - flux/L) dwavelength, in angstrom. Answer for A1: -0.8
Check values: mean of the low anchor 14.4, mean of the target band 14.2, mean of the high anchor 13.7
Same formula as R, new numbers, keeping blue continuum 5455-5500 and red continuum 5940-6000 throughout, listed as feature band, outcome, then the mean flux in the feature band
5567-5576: 0.03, 13.3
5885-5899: 0.18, 11.7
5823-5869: -0.03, 14.1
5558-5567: 0.01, 13.6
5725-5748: -0.05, 14.4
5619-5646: -0.04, 14.1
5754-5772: -0.04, 14.3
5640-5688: -0.02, 13.9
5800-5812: -0.04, 14.3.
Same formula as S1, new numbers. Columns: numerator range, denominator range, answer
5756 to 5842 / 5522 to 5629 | 1.12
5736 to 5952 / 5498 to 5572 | 1.12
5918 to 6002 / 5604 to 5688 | 1.11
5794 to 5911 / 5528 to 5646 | 1.09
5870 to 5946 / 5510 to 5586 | 1.12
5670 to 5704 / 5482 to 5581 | 1.07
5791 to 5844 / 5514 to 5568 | 1.13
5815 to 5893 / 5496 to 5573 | 1.12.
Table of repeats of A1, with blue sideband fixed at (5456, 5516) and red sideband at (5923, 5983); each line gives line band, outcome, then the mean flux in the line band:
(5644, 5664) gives -0.19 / 13.9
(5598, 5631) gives -0.47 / 13.9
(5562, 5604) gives 0.60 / 13.5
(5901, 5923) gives -0.28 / 14.1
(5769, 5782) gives -0.56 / 14.4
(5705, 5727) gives -1.20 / 14.5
